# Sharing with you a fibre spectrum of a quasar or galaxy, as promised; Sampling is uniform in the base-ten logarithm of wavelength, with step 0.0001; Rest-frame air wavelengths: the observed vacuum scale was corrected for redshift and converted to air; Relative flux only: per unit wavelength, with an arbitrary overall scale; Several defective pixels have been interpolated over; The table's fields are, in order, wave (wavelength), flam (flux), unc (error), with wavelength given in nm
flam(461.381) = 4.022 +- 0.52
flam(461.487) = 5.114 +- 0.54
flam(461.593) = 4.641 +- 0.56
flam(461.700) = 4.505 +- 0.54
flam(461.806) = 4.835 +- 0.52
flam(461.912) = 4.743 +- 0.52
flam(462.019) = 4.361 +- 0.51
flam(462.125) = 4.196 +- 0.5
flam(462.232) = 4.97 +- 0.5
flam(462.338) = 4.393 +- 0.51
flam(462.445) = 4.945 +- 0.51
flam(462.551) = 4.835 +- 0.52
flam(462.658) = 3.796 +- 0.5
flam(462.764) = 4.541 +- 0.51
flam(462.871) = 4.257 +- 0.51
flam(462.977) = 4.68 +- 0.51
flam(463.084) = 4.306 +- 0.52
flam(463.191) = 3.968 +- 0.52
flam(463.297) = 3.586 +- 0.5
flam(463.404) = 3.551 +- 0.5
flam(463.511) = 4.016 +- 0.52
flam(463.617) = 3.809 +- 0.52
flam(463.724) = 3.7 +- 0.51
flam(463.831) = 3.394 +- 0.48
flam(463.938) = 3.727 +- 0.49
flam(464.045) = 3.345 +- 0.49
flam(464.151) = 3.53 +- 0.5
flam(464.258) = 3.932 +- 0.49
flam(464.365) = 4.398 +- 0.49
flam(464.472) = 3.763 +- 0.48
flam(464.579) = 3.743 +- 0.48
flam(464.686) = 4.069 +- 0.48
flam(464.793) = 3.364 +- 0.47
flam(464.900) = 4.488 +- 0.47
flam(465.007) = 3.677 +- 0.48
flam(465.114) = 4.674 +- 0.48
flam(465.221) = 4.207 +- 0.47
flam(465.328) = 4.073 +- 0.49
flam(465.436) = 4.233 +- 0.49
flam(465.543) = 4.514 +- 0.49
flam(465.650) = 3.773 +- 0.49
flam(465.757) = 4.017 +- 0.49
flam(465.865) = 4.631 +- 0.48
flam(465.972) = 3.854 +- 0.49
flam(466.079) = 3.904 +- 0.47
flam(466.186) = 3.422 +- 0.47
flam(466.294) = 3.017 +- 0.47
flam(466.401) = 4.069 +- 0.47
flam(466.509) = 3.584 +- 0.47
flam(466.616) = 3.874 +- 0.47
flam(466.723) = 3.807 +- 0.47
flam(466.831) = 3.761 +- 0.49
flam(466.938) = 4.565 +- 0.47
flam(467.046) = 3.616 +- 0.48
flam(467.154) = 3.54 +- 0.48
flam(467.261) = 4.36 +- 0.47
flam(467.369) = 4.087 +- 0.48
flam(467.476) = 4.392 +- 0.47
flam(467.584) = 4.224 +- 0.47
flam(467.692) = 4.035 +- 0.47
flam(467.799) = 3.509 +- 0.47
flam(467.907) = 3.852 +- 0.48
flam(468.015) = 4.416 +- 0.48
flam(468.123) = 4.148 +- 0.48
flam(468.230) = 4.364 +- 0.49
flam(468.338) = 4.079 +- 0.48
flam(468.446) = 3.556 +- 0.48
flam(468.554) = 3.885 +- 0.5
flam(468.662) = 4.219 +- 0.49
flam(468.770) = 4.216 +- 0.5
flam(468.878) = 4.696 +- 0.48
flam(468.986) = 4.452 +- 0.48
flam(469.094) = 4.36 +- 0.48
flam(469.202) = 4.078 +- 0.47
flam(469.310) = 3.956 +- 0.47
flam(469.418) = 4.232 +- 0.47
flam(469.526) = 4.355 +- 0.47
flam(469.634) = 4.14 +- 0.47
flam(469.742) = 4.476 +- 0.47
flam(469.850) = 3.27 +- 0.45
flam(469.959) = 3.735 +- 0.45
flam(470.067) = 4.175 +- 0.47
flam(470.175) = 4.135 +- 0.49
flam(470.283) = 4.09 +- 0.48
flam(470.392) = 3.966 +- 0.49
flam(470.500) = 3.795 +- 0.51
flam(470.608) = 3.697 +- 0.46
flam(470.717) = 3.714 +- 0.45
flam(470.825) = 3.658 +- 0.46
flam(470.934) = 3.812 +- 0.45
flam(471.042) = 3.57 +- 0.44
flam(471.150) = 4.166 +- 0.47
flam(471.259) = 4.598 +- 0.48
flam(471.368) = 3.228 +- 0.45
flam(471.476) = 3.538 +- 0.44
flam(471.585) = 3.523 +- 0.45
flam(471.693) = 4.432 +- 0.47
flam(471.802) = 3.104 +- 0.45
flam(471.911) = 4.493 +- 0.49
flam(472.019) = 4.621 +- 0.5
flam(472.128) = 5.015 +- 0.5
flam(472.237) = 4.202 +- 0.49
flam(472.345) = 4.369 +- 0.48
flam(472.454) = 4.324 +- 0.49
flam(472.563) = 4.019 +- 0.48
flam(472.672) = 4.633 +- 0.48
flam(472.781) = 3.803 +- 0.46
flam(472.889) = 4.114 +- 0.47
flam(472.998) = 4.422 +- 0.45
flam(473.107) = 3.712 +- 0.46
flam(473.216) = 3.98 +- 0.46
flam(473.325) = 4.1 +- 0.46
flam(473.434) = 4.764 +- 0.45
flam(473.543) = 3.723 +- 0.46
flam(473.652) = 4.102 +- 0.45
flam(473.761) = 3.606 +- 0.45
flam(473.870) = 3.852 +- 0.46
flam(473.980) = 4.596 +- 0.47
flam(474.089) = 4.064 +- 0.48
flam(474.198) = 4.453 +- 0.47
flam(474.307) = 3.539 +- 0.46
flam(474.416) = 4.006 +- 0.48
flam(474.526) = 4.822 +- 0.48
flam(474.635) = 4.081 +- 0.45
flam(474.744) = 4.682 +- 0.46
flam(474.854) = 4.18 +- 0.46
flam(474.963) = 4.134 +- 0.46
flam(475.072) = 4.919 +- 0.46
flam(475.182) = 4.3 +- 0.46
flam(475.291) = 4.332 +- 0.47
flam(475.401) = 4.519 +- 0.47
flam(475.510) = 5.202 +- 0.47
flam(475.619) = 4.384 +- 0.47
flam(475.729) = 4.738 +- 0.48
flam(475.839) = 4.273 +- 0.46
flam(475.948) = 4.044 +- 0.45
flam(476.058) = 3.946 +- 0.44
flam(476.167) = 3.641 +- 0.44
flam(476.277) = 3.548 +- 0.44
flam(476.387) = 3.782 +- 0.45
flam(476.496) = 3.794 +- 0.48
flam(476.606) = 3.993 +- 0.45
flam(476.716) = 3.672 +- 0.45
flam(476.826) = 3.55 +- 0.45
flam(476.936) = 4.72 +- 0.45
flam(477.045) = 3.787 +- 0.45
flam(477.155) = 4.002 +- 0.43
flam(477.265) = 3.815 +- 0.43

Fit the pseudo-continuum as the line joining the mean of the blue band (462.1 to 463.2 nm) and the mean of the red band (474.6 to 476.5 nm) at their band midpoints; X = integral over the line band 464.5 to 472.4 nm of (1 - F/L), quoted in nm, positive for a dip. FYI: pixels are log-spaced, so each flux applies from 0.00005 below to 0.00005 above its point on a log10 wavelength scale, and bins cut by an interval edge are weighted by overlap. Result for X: 0.64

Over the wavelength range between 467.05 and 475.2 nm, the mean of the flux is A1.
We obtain 4.1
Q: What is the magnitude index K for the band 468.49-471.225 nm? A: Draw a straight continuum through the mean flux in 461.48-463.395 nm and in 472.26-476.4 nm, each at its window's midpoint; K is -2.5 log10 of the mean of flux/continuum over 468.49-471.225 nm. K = 0.07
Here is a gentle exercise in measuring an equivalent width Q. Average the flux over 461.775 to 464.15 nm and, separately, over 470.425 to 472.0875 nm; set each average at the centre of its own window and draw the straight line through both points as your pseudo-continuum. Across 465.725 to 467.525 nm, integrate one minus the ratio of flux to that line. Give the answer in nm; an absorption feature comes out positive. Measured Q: 0.055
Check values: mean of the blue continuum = 4.16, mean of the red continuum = 3.87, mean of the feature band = 3.91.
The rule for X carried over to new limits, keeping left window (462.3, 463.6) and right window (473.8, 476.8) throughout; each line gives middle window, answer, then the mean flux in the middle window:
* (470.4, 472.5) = 0.106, 3.99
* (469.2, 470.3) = 0.040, 4.06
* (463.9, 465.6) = 0.095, 3.99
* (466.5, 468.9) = 0.102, 4.03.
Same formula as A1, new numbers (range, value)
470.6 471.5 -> 3.79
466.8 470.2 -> 4.09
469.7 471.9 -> 3.84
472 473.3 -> 4.25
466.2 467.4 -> 3.82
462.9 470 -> 3.99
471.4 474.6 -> 4.13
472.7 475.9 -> 4.26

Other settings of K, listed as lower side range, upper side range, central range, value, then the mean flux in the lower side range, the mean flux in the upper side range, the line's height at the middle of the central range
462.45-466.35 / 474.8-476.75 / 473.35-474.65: 0.01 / 3.98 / 4.2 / 4.16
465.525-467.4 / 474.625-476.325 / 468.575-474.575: 0.01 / 3.9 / 4.32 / 4.14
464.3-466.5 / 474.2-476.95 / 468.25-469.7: -0.03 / 3.98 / 4.19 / 4.06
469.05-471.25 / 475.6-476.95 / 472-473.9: -0.06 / 3.98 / 3.97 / 3.98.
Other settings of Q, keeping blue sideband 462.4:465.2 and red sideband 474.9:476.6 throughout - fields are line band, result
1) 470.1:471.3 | 0.06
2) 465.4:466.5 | 0.03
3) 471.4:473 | 0.00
